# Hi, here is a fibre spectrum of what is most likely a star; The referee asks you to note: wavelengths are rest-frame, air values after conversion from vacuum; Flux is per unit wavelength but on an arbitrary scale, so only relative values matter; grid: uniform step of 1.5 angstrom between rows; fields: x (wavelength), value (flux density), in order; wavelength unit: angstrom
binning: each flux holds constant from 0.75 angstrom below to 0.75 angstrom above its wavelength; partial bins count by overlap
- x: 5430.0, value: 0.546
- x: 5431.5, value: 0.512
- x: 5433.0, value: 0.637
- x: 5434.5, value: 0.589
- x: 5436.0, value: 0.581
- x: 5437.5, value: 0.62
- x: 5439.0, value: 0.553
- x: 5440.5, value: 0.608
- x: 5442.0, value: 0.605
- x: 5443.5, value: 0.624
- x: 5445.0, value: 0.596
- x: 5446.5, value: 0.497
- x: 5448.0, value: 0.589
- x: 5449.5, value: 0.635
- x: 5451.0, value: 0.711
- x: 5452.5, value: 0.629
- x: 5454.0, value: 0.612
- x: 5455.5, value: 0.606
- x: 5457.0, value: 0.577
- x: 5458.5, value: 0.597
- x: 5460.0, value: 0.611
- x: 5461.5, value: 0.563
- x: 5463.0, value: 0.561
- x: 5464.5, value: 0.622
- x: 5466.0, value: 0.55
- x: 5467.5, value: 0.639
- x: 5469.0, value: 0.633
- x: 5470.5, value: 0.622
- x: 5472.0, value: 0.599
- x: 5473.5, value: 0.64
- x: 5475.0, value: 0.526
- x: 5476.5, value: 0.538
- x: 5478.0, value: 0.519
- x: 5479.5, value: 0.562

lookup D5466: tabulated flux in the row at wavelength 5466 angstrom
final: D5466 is 0.55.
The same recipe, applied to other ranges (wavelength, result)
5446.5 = 0.497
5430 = 0.546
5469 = 0.633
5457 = 0.577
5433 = 0.637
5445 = 0.596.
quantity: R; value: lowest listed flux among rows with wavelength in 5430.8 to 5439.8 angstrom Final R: 0.512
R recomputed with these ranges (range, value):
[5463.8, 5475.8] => 0.526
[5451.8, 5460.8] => 0.577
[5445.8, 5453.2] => 0.497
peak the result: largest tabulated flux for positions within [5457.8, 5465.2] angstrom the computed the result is 0.622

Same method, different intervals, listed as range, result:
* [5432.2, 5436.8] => 0.637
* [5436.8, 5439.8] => 0.62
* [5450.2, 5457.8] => 0.711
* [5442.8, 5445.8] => 0.624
